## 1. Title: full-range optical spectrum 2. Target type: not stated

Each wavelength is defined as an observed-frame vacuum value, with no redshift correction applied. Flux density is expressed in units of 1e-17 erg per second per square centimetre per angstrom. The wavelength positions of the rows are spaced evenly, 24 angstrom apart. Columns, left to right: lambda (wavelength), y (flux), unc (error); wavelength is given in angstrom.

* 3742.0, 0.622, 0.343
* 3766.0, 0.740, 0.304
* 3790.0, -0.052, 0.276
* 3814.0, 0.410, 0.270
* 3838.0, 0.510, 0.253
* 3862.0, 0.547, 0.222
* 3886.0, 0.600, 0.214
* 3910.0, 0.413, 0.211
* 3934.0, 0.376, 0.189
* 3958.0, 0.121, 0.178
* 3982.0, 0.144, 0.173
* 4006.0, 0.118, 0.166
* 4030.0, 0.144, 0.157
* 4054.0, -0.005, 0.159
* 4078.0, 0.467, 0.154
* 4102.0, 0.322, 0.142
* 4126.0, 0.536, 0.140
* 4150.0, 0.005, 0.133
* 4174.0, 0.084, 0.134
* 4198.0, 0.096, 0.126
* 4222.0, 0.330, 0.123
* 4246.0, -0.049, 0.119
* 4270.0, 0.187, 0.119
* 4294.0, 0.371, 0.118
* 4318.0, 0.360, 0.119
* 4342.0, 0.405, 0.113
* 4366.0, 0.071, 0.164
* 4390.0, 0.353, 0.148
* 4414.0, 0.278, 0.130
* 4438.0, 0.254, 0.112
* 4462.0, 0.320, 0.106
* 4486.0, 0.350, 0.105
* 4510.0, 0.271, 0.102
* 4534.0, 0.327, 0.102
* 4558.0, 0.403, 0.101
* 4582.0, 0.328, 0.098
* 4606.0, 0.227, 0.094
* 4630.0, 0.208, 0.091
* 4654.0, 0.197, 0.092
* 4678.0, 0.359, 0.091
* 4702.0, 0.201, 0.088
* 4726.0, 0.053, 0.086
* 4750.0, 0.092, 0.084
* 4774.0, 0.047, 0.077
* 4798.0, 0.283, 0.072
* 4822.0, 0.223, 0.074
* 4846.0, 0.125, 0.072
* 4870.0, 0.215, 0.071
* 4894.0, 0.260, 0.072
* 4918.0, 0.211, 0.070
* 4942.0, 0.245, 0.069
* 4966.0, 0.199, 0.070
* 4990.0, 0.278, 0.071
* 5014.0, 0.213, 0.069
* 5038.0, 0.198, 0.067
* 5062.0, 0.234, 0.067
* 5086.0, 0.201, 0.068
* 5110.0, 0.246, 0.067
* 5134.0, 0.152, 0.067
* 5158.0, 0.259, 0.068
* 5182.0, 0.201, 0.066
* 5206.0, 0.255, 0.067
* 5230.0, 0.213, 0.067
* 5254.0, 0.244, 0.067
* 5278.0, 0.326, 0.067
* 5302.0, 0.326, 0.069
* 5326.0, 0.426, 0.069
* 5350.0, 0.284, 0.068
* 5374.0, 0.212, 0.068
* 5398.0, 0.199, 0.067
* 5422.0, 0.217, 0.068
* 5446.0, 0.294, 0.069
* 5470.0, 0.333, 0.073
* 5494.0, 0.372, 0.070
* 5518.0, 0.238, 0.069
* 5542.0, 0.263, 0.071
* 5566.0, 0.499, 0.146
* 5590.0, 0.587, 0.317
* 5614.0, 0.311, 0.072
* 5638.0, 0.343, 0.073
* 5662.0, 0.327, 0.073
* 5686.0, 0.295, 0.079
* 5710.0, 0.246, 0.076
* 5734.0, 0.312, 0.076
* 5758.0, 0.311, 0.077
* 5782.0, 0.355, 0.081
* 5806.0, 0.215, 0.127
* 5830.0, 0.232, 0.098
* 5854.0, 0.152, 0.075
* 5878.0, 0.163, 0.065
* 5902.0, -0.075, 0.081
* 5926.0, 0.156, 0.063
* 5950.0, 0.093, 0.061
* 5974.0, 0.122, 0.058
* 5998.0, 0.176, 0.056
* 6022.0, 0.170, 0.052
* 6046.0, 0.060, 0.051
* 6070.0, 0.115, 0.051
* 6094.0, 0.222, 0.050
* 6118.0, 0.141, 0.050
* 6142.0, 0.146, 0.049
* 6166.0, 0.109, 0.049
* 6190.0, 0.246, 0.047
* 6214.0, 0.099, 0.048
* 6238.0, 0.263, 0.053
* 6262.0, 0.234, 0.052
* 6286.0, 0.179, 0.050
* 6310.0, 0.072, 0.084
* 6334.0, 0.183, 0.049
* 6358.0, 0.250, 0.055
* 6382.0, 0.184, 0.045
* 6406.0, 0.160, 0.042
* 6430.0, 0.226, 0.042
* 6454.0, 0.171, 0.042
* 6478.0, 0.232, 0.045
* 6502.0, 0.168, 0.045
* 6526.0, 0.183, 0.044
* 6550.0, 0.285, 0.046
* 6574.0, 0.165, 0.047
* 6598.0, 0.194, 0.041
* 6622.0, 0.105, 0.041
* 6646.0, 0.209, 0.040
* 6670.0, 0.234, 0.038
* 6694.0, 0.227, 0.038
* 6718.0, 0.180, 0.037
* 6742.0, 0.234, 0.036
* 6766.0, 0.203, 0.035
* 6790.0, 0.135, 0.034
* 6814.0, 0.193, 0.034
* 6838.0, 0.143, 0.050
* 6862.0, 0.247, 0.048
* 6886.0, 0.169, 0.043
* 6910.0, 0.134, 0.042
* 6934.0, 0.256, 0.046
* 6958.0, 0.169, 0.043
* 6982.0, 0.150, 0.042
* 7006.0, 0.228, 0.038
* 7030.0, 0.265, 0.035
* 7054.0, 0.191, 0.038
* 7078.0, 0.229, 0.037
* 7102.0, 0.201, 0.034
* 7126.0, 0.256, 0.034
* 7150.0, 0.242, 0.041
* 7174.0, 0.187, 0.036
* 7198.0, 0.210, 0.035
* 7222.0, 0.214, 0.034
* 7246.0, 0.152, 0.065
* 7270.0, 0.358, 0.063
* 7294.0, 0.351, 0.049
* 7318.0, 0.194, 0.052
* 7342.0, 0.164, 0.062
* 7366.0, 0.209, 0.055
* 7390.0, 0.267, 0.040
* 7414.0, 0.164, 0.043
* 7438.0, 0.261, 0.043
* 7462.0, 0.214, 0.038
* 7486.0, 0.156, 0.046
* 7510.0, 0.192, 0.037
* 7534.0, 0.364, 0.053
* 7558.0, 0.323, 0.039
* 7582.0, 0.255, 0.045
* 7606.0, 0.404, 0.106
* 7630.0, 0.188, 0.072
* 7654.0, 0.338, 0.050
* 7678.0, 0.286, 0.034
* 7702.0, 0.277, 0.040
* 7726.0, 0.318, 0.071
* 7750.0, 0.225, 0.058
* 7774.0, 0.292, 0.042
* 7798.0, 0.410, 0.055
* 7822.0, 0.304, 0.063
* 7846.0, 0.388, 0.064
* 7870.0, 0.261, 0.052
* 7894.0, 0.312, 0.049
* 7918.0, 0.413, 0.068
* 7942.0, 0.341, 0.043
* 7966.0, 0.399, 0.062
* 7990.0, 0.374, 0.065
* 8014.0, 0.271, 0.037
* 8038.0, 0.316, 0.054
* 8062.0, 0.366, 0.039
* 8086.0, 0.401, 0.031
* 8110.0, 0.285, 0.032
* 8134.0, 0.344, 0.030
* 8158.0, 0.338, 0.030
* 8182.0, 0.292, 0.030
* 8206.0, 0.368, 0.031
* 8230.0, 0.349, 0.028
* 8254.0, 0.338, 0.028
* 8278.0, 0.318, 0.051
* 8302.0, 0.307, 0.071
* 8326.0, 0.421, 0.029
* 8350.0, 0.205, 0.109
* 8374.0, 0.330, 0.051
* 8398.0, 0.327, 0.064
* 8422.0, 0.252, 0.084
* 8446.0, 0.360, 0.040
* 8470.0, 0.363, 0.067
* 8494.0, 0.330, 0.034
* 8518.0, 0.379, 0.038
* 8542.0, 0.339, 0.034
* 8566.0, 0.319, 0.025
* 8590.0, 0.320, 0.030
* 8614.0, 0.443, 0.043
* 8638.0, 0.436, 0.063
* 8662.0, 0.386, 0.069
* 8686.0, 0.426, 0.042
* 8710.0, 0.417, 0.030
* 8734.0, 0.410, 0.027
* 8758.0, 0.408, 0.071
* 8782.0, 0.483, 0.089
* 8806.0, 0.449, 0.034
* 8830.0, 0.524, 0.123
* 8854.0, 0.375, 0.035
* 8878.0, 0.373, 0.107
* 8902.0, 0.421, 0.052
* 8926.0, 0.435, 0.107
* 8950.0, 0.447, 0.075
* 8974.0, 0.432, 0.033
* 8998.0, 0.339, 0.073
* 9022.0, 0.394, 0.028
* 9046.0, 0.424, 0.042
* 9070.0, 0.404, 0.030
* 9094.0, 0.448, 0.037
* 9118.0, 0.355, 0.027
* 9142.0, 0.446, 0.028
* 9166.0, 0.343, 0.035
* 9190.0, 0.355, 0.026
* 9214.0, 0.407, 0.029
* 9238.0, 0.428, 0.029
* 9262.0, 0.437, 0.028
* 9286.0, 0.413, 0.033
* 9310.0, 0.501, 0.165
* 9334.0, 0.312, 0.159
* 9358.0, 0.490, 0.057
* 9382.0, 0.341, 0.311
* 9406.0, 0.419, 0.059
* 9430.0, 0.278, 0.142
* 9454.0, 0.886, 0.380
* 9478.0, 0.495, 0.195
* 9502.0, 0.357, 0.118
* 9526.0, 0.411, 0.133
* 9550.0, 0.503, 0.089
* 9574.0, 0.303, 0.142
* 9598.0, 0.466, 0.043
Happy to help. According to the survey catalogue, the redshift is 0.95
